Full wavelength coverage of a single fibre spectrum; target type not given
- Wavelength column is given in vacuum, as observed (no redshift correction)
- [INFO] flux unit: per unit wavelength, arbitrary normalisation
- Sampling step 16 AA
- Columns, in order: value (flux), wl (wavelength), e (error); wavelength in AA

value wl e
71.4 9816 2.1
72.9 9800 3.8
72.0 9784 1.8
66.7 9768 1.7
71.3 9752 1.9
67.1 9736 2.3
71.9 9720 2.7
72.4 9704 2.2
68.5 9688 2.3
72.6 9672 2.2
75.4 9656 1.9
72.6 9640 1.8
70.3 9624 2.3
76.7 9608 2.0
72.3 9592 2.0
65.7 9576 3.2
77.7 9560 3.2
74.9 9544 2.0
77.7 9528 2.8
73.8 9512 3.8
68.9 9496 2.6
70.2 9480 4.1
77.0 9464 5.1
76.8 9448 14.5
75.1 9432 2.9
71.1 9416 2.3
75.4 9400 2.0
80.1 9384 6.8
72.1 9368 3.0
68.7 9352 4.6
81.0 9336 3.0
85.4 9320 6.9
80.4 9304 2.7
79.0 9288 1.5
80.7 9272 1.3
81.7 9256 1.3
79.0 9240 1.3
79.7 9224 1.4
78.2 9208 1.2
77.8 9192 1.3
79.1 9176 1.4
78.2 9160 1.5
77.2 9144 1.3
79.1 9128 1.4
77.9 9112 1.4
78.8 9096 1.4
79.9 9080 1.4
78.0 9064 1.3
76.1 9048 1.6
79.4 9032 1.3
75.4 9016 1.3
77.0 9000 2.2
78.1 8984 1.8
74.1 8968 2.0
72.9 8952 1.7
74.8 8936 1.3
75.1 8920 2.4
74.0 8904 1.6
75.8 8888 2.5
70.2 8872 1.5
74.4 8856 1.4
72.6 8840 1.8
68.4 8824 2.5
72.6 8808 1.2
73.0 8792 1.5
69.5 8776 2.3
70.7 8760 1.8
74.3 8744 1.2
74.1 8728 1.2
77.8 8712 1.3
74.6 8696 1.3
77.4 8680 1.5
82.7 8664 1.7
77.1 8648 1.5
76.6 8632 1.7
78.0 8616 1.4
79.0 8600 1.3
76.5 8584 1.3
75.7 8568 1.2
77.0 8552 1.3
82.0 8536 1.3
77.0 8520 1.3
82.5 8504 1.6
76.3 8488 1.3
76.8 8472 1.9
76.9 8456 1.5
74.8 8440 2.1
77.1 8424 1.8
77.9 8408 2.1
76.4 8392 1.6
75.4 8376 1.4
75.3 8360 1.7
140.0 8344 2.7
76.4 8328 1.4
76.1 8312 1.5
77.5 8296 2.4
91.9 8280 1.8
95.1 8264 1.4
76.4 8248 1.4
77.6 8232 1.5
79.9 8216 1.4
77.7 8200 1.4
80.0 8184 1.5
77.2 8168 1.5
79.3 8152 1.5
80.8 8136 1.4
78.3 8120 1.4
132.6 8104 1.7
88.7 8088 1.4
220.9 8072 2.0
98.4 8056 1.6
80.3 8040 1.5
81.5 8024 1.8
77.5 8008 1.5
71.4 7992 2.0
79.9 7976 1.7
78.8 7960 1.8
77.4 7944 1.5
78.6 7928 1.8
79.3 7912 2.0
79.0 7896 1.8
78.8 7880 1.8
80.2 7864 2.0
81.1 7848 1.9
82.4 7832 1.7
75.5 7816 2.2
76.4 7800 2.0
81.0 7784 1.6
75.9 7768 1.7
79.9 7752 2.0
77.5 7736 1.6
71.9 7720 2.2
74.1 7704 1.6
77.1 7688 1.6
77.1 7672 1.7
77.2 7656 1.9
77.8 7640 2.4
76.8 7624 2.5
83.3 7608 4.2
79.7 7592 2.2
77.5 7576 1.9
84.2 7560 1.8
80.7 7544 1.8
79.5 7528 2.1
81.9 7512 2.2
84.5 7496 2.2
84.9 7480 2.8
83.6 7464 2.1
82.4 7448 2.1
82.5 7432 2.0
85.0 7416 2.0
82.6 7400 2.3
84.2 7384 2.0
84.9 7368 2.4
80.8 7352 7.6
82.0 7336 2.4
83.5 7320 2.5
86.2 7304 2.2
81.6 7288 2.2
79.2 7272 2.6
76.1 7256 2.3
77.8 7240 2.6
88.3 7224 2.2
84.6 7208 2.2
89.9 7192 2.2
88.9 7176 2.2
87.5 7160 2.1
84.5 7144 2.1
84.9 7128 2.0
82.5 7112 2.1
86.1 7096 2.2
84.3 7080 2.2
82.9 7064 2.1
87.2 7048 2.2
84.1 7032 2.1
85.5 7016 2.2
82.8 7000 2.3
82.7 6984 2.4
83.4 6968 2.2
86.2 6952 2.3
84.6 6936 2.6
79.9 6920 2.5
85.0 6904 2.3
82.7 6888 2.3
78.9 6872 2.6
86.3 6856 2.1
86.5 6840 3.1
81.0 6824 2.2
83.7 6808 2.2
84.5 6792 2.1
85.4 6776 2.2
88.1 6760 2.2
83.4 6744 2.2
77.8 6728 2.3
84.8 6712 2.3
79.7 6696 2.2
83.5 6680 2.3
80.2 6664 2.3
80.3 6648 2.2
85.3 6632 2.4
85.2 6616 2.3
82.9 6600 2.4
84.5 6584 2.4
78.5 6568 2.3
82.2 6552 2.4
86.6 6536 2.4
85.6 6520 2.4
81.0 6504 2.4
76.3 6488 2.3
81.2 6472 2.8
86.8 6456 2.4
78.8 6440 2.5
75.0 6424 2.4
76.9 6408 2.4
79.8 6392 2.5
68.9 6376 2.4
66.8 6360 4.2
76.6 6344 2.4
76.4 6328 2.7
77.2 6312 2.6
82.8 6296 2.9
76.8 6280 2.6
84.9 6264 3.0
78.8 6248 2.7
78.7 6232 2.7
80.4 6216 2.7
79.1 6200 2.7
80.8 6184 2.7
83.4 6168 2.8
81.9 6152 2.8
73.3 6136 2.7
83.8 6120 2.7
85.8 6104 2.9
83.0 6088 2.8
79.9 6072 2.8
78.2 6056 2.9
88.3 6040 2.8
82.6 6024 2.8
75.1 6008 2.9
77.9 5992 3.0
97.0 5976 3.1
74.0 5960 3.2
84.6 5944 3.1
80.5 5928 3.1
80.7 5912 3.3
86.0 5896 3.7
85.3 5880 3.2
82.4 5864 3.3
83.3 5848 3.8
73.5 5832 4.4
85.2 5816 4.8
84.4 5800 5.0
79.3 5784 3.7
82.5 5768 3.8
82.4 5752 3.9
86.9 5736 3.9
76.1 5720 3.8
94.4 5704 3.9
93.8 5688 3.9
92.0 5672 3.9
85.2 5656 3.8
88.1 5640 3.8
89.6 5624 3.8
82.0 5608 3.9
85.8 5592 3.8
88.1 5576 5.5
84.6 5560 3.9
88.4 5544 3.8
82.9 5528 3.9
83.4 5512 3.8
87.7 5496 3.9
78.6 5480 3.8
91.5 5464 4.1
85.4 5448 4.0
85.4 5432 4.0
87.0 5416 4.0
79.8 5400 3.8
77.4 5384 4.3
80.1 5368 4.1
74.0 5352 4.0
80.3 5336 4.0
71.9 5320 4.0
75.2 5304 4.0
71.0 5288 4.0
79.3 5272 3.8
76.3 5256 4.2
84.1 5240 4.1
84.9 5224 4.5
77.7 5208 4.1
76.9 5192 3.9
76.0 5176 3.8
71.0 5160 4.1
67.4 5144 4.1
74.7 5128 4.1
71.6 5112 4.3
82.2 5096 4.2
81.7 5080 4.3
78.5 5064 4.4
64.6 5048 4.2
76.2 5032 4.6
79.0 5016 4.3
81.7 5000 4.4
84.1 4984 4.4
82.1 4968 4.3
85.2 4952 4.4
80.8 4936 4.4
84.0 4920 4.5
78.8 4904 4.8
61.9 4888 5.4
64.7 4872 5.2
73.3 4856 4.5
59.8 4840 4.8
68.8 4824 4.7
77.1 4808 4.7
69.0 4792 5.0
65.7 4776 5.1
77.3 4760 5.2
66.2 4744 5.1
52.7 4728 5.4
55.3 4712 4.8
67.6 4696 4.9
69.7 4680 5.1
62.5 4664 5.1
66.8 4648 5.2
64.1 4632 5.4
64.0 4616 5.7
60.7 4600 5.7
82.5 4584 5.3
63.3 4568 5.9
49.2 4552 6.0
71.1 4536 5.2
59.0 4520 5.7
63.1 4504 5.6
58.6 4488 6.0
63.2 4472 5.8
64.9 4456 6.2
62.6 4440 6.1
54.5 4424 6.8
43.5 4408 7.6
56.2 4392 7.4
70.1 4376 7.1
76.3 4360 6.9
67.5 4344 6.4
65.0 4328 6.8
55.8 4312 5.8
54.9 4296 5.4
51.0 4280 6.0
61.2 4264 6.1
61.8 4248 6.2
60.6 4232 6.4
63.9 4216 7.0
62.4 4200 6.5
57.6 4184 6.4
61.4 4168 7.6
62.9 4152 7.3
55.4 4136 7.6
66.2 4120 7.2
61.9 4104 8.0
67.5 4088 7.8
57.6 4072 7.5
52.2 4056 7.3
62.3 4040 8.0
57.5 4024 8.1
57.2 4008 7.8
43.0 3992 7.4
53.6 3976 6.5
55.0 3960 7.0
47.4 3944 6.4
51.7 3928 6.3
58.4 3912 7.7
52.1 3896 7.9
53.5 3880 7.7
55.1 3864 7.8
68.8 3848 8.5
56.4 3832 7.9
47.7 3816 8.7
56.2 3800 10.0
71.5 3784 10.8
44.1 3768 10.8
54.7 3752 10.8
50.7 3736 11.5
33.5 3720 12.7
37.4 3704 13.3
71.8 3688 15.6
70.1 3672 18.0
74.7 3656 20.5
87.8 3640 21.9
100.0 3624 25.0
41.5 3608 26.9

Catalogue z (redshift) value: 0.230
